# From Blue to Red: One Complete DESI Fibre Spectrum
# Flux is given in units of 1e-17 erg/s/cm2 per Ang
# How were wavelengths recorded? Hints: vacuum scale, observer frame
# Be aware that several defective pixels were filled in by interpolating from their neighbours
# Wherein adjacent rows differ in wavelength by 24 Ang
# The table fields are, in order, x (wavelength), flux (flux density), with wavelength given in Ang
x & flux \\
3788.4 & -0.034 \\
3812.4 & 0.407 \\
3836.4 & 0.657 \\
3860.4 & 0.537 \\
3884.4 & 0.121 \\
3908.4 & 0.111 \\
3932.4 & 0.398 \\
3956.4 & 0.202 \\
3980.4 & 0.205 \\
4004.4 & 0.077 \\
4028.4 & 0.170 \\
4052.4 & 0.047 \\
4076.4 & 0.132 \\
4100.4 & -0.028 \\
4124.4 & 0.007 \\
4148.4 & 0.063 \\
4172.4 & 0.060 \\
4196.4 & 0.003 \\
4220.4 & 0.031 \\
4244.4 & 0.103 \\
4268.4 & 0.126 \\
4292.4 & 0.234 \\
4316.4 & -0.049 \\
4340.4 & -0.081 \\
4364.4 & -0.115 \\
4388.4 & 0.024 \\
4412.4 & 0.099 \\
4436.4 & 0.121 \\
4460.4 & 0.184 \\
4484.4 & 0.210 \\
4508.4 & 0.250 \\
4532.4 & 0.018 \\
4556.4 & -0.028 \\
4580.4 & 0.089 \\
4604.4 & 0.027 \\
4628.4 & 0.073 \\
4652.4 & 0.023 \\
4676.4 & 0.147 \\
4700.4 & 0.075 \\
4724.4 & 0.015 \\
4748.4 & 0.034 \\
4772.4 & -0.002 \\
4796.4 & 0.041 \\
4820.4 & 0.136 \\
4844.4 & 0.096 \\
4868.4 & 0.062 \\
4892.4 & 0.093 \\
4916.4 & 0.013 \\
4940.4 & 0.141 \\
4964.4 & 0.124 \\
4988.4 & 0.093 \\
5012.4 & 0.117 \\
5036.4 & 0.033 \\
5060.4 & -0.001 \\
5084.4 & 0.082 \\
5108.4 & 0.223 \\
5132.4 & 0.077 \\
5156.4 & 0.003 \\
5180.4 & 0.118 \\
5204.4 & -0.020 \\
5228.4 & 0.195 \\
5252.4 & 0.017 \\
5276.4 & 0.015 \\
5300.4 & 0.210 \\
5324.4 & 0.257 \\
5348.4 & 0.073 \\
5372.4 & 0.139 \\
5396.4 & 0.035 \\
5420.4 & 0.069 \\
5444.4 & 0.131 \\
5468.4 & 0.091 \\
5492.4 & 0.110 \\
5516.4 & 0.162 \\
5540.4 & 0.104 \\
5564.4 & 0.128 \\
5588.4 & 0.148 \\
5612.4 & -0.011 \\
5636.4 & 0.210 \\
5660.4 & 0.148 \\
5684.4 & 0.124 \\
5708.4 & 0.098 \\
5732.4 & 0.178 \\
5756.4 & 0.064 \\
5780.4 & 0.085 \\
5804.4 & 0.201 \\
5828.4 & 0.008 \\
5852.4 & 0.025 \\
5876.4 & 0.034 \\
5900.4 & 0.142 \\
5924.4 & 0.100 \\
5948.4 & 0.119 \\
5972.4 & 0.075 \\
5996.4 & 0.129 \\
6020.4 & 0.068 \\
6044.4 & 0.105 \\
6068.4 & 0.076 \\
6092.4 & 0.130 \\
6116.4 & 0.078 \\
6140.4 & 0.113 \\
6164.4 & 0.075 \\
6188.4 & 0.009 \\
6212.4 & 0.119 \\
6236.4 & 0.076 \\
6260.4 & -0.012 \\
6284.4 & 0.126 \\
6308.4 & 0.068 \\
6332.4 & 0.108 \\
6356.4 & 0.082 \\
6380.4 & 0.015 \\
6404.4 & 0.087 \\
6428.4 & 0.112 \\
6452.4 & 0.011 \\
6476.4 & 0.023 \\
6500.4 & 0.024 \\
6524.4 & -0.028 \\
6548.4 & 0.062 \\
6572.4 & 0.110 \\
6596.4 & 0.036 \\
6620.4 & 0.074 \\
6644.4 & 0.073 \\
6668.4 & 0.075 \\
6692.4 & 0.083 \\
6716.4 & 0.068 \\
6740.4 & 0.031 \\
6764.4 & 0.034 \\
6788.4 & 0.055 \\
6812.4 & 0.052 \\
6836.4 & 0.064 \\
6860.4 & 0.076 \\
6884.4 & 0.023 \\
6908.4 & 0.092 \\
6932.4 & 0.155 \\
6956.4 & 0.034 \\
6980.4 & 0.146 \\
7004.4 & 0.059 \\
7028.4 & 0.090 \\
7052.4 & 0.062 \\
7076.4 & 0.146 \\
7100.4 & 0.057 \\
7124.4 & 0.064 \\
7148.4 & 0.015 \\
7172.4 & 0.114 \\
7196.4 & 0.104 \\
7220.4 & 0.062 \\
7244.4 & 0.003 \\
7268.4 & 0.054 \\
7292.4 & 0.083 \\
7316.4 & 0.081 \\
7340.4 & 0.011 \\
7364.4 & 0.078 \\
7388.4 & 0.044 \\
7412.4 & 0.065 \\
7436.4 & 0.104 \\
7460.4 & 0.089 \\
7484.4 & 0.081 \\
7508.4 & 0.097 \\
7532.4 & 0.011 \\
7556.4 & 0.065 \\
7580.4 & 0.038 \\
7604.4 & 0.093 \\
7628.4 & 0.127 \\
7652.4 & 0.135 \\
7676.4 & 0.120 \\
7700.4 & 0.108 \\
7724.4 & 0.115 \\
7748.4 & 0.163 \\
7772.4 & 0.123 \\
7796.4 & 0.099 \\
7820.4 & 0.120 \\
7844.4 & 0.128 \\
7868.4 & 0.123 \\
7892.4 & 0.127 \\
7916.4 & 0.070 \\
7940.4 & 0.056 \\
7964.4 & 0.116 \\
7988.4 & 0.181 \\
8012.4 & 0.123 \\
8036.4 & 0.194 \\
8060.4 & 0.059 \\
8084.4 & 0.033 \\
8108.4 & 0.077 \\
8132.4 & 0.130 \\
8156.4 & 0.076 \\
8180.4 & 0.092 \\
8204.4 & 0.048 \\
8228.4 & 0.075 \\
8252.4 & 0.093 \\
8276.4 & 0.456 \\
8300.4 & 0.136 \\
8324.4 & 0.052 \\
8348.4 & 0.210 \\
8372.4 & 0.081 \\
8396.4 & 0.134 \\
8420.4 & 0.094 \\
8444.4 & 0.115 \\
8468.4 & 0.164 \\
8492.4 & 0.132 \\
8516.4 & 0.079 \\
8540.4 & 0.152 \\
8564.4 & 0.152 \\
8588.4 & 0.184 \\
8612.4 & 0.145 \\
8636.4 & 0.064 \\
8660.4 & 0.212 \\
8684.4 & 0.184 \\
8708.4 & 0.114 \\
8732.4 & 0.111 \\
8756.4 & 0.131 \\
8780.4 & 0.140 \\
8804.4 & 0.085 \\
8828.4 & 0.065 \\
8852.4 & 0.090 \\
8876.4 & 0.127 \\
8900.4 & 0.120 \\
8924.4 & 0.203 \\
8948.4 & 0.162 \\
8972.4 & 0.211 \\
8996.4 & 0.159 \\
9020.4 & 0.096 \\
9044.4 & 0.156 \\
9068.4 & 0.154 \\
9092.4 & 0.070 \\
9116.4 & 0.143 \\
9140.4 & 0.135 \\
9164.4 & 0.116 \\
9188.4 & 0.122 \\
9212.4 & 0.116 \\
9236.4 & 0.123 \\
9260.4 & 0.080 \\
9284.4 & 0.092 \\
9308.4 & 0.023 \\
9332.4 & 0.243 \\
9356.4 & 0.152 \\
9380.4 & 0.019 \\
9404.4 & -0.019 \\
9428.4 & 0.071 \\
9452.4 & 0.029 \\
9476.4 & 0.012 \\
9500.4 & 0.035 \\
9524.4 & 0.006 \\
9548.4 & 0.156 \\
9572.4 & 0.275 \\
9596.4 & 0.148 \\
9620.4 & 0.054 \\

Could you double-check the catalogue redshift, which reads 1.22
